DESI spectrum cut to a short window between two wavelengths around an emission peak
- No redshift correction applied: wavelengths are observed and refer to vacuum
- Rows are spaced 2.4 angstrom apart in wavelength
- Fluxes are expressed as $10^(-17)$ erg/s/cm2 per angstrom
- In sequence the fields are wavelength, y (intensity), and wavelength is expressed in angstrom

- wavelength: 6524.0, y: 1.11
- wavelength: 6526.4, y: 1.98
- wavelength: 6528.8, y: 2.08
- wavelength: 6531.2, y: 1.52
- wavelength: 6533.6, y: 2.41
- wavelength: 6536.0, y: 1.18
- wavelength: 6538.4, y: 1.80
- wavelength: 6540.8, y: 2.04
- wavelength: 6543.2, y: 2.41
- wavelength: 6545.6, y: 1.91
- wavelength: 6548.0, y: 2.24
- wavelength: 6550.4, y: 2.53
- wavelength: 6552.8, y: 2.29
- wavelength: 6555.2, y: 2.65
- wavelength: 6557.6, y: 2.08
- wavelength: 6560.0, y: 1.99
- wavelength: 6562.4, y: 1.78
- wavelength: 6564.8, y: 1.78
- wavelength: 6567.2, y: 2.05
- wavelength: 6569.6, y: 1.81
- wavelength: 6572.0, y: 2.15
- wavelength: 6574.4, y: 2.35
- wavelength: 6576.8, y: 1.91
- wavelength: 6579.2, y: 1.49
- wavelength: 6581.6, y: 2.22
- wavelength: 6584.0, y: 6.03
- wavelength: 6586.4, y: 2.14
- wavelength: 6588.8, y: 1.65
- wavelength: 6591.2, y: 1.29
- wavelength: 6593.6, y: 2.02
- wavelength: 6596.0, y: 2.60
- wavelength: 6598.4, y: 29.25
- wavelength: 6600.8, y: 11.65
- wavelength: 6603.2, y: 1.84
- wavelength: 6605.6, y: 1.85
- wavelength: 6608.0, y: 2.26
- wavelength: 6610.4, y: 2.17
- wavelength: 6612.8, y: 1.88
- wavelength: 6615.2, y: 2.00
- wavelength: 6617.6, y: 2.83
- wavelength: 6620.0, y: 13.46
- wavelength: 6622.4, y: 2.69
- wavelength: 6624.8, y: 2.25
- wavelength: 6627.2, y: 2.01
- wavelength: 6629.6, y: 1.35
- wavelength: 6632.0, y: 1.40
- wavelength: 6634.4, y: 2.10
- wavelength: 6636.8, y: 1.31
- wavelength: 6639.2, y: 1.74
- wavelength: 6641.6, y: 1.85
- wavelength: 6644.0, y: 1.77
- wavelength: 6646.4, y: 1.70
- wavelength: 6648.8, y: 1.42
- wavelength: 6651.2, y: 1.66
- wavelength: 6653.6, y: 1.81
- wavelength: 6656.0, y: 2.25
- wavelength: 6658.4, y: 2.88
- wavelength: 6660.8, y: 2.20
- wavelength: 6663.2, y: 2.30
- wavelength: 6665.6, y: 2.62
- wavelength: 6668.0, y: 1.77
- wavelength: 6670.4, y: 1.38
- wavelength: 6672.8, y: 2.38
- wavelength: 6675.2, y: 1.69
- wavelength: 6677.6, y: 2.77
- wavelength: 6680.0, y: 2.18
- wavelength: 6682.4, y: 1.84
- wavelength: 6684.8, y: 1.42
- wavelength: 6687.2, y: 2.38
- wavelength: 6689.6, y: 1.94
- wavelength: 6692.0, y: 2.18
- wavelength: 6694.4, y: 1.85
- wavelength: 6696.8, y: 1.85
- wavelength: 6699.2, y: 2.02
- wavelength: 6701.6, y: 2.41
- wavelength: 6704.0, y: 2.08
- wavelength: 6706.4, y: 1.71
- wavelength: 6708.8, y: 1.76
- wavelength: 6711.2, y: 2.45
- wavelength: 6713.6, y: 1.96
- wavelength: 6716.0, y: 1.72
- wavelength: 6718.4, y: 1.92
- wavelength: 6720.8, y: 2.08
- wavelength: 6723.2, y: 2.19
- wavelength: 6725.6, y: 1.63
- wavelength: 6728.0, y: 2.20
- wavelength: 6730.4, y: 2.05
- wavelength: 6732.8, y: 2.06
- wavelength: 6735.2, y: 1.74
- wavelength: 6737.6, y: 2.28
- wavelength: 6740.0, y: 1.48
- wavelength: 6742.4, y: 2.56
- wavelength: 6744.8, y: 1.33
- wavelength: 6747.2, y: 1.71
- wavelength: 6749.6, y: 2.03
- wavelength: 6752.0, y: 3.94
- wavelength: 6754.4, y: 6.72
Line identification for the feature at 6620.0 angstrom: [N II]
